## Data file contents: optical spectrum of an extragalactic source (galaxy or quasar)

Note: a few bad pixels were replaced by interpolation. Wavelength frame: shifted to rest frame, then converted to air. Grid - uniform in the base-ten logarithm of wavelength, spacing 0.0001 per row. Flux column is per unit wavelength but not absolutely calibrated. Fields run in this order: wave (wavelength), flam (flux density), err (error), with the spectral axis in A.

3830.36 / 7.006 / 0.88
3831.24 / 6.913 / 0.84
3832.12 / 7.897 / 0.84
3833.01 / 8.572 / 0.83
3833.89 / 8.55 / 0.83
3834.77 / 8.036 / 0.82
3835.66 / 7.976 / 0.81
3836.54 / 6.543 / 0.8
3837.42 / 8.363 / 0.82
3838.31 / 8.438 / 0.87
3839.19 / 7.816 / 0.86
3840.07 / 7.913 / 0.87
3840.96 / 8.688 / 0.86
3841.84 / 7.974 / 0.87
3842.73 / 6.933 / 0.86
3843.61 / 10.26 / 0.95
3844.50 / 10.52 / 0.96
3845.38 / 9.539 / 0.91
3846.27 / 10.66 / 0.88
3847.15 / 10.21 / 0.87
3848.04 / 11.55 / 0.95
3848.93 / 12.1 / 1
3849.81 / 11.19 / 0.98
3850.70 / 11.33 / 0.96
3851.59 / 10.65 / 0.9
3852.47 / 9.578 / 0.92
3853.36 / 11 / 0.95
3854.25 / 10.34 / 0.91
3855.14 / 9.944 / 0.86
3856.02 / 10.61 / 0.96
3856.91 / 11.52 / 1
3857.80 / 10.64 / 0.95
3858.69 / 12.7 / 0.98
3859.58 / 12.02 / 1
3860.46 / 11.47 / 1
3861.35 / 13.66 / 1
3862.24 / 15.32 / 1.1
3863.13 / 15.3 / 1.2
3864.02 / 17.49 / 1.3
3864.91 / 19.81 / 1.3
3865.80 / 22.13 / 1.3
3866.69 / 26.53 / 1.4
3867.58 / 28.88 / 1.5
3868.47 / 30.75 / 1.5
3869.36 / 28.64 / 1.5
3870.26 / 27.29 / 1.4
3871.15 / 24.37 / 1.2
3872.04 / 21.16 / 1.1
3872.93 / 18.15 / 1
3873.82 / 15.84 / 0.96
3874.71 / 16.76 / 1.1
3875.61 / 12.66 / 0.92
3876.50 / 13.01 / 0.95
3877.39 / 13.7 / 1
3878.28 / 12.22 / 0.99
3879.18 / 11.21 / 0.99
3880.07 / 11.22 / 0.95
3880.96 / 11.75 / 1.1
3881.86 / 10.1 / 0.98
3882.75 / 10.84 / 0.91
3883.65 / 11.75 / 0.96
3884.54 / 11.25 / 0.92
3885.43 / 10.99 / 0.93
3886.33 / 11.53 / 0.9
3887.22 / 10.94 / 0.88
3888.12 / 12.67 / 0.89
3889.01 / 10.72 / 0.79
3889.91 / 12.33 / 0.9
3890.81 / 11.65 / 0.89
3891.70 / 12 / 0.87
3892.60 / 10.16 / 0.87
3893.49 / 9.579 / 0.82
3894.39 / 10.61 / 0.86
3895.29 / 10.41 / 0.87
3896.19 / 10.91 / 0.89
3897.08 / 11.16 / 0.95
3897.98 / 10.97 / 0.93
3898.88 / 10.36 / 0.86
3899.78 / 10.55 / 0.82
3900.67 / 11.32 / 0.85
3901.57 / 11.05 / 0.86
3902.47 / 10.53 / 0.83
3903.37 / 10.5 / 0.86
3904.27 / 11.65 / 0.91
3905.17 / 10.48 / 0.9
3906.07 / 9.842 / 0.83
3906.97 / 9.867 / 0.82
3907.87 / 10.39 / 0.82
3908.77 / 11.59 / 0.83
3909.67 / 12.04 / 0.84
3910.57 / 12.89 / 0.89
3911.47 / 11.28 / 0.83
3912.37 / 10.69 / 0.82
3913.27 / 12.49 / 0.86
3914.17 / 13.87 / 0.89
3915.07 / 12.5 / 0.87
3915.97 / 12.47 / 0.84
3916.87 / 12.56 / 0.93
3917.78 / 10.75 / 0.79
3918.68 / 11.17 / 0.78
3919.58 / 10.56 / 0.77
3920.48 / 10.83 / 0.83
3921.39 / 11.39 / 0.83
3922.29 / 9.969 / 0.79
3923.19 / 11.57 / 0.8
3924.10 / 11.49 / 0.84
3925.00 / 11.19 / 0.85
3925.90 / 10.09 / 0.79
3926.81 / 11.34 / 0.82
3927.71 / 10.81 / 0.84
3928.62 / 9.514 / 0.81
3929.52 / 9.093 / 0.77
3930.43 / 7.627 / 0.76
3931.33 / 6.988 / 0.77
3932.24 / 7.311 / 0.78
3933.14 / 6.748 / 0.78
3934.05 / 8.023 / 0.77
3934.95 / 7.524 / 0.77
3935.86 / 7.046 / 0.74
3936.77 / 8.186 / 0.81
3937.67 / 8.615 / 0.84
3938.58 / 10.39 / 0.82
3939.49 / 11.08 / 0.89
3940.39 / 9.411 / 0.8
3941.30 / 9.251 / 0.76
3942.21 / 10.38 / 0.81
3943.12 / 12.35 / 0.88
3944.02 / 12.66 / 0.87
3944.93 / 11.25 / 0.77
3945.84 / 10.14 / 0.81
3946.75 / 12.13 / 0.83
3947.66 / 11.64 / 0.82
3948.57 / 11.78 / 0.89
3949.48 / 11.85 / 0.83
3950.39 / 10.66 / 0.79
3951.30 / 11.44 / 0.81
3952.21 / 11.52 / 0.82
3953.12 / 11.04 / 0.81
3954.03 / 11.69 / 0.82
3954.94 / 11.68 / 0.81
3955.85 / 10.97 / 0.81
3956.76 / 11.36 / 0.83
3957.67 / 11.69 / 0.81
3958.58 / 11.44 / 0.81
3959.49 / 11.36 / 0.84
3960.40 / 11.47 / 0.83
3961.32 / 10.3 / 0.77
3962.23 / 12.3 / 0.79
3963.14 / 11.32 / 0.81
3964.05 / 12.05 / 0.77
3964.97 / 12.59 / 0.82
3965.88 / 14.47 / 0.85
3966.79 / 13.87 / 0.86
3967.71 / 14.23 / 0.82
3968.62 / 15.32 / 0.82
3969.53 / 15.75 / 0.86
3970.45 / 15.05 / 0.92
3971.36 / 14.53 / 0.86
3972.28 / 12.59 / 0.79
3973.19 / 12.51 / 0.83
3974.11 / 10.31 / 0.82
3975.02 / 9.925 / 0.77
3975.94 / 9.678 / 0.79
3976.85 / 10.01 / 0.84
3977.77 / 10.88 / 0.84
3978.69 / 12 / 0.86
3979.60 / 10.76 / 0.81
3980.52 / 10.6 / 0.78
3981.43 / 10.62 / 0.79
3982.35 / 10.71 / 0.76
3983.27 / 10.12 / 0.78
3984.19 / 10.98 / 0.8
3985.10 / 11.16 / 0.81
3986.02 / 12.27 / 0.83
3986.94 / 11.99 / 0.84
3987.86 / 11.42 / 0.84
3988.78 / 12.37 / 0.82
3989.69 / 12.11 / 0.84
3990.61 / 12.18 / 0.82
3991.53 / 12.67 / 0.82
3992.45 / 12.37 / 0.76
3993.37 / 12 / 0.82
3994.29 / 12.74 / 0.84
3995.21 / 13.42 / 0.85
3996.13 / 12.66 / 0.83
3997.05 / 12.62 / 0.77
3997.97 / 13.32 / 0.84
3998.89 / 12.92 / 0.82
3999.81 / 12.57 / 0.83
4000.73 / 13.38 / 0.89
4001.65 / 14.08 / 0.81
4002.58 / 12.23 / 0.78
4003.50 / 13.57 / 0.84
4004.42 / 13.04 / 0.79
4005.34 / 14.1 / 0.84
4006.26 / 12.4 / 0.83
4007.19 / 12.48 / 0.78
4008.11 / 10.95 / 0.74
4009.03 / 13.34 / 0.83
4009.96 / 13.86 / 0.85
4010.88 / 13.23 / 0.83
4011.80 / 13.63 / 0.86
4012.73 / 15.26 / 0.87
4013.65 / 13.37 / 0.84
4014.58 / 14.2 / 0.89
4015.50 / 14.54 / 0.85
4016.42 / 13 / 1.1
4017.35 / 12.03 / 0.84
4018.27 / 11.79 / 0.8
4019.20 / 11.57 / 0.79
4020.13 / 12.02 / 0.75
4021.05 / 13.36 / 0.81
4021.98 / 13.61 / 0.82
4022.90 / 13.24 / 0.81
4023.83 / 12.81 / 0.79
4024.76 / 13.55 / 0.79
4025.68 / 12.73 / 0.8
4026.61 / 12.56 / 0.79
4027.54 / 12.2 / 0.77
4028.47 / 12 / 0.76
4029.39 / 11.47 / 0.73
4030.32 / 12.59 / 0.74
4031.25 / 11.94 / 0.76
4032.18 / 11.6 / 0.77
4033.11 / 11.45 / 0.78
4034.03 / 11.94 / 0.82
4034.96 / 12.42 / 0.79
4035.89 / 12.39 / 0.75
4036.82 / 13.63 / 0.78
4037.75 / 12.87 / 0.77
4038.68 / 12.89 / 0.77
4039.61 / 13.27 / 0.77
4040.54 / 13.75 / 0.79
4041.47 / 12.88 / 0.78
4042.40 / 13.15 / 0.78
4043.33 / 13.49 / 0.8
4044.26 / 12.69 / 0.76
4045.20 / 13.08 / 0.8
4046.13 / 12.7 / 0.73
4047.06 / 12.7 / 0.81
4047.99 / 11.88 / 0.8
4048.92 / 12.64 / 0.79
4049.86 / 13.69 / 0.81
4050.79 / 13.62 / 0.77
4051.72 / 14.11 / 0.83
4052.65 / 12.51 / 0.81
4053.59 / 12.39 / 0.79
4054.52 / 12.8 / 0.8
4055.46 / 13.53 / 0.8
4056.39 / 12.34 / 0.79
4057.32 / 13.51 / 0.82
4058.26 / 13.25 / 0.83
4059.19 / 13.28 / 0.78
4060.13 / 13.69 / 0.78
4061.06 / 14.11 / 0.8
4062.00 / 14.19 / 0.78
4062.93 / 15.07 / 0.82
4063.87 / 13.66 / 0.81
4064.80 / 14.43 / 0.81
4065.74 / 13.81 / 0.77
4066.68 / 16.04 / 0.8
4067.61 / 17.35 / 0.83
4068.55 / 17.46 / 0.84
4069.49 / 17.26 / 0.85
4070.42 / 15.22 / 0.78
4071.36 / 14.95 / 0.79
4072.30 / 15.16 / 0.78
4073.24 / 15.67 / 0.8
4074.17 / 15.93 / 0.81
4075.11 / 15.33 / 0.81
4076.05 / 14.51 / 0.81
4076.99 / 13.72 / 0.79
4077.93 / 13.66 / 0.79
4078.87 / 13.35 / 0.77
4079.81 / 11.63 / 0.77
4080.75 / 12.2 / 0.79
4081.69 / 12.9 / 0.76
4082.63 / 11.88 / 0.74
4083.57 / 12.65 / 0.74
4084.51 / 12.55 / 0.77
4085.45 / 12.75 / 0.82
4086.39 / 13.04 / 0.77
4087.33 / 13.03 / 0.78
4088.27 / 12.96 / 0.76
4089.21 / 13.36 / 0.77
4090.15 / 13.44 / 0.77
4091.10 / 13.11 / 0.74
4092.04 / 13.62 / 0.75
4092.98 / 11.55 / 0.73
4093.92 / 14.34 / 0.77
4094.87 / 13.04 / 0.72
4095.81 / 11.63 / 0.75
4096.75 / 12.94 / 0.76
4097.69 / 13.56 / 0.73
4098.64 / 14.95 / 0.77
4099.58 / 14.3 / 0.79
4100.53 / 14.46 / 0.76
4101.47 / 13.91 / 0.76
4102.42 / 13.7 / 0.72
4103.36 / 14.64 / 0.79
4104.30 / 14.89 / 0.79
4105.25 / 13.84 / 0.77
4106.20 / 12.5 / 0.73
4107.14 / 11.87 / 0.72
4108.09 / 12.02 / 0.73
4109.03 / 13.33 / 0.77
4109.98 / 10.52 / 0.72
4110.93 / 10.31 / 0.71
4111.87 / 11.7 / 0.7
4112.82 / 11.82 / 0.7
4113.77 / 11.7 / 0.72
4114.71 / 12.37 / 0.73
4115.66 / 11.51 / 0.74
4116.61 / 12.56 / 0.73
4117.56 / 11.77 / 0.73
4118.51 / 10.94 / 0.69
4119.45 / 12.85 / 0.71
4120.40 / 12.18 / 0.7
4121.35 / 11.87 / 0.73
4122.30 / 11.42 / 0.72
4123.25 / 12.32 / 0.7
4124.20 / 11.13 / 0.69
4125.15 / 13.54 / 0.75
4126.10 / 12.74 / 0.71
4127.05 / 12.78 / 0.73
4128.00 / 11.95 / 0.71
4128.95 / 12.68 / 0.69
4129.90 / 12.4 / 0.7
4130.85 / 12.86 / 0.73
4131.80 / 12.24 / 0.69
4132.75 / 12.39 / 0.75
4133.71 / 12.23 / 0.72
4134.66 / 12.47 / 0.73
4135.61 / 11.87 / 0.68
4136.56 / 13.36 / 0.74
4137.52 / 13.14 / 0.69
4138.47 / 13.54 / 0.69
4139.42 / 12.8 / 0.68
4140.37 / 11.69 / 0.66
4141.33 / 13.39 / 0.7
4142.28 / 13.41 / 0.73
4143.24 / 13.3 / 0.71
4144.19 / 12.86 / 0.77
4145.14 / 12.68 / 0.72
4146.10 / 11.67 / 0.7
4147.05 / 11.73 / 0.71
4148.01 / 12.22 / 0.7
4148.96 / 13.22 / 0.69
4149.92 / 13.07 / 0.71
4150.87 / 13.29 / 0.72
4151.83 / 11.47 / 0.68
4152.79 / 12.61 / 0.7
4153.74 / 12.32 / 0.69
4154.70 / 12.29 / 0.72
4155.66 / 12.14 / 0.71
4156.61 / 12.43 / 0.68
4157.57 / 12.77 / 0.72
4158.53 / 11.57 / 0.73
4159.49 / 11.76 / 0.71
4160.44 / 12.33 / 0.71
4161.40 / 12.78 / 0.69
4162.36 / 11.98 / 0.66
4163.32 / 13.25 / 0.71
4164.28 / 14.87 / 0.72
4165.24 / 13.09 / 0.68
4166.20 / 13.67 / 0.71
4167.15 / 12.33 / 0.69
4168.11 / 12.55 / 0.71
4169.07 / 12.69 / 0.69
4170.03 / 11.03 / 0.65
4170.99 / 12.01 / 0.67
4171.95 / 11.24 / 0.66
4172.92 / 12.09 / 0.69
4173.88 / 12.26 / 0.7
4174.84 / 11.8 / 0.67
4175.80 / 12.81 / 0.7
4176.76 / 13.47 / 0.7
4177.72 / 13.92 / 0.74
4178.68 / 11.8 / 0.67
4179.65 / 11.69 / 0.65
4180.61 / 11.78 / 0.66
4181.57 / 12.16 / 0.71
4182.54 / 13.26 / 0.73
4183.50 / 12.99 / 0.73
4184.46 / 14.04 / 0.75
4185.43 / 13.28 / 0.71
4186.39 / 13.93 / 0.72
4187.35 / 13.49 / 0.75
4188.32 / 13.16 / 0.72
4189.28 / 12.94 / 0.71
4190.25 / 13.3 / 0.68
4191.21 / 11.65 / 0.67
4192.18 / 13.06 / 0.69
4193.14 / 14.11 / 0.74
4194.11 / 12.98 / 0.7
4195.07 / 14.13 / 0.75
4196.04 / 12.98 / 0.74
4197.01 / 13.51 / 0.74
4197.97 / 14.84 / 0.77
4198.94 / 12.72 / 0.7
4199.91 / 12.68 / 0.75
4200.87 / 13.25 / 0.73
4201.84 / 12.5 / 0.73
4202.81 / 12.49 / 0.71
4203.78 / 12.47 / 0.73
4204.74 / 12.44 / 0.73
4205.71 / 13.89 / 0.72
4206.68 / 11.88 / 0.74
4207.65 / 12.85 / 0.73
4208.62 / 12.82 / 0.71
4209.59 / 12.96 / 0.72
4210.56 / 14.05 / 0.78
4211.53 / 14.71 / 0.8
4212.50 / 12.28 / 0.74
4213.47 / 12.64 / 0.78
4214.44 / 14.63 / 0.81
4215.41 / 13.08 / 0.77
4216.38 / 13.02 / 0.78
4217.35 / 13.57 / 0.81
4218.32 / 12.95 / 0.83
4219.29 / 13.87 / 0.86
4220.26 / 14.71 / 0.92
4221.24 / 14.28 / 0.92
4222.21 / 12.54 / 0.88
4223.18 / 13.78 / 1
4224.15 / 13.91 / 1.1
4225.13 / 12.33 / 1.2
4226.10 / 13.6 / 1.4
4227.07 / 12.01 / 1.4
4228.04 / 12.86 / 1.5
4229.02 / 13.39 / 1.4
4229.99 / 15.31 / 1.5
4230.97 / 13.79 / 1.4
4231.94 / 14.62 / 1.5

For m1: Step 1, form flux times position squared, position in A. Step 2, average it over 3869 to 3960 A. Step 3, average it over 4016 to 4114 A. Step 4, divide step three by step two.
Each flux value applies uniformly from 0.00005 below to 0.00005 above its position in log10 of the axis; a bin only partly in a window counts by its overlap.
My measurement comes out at 1.23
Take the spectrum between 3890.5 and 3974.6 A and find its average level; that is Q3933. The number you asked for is 11.1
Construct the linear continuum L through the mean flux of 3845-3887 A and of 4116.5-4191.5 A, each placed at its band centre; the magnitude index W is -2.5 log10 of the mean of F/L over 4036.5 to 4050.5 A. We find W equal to 0.030 mag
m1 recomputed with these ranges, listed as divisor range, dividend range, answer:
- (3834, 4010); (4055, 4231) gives 1.22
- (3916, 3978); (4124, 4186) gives 1.26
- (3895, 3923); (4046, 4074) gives 1.36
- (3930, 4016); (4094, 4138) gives 1.15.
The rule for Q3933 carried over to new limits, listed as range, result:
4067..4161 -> 13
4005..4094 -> 13.3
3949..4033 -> 12.4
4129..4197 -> 12.7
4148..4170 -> 12.6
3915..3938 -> 9.78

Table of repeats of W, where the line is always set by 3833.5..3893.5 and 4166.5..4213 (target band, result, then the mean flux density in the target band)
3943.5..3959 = 0.14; 11.5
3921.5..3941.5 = 0.37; 9.28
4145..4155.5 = 0.04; 12.4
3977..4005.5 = 0.08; 12.1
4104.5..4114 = 0.08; 12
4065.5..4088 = -0.10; 14.2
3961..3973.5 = -0.03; 13.4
